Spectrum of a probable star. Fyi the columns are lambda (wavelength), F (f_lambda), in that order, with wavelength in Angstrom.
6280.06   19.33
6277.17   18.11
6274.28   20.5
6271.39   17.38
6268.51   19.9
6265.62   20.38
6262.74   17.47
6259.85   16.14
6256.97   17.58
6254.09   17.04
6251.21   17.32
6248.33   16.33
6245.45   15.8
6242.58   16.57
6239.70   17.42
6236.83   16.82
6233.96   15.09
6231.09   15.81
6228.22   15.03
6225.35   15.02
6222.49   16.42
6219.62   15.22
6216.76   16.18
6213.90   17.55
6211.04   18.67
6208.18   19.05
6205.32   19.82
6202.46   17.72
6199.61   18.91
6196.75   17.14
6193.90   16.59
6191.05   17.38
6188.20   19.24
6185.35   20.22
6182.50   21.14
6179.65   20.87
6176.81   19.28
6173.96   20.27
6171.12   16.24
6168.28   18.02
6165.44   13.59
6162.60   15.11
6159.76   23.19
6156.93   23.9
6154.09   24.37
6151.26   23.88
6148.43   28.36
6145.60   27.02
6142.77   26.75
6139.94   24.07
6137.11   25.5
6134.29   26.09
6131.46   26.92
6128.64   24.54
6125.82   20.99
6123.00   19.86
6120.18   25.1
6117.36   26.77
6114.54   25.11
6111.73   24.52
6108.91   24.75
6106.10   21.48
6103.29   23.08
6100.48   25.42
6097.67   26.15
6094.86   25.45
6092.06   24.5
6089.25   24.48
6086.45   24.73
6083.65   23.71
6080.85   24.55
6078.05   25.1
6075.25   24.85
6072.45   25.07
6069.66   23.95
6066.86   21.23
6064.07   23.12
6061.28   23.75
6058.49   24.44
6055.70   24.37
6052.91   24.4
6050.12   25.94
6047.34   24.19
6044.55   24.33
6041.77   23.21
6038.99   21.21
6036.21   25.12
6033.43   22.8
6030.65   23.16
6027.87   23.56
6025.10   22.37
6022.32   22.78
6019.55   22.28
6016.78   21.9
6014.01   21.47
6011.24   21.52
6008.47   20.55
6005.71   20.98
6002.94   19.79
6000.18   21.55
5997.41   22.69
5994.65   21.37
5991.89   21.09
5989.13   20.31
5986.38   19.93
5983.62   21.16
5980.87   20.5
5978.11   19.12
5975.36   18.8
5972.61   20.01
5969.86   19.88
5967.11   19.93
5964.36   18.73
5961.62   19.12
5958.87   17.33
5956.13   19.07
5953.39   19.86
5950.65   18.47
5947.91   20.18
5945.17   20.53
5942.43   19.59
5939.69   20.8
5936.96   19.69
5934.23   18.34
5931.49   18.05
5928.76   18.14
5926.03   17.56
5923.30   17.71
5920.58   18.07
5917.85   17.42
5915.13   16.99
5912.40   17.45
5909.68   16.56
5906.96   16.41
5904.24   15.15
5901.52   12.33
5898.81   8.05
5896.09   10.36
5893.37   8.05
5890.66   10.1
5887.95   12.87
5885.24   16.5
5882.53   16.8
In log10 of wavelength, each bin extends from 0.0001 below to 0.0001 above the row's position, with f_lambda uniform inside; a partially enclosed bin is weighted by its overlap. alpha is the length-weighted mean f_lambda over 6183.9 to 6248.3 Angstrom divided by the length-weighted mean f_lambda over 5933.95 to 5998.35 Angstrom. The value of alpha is 0.86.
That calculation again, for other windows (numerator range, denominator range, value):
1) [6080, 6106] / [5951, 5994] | 1.25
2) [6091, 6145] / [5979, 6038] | 1.13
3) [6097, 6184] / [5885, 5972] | 1.36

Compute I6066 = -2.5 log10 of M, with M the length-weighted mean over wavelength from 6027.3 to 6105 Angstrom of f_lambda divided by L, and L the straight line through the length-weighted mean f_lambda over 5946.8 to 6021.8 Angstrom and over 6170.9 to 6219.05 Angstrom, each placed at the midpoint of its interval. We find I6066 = -0.22 mag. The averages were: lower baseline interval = 20.3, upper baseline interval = 18.6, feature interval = 24.1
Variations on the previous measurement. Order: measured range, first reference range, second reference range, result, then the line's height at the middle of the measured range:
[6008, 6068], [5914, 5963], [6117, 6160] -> -0.07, 21.8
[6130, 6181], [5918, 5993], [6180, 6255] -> -0.25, 17.8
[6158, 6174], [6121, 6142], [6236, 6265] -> 0.24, 22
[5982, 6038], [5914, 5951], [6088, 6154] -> -0.03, 21.2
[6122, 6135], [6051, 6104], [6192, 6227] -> -0.10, 21.7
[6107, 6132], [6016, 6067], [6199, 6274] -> -0.15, 21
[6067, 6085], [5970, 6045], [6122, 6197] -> -0.13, 21.6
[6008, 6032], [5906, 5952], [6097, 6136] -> -0.05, 21.3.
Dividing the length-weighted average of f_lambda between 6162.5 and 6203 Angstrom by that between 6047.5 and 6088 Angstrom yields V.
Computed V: 0.8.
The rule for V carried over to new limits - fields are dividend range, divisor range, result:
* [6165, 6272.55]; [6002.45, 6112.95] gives 0.75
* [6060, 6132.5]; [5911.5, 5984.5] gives 1.27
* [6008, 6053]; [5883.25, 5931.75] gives 1.55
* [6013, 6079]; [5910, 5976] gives 1.25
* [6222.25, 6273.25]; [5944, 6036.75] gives 0.81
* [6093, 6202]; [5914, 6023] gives 1.12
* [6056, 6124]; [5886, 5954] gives 1.49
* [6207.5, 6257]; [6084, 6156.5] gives 0.67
